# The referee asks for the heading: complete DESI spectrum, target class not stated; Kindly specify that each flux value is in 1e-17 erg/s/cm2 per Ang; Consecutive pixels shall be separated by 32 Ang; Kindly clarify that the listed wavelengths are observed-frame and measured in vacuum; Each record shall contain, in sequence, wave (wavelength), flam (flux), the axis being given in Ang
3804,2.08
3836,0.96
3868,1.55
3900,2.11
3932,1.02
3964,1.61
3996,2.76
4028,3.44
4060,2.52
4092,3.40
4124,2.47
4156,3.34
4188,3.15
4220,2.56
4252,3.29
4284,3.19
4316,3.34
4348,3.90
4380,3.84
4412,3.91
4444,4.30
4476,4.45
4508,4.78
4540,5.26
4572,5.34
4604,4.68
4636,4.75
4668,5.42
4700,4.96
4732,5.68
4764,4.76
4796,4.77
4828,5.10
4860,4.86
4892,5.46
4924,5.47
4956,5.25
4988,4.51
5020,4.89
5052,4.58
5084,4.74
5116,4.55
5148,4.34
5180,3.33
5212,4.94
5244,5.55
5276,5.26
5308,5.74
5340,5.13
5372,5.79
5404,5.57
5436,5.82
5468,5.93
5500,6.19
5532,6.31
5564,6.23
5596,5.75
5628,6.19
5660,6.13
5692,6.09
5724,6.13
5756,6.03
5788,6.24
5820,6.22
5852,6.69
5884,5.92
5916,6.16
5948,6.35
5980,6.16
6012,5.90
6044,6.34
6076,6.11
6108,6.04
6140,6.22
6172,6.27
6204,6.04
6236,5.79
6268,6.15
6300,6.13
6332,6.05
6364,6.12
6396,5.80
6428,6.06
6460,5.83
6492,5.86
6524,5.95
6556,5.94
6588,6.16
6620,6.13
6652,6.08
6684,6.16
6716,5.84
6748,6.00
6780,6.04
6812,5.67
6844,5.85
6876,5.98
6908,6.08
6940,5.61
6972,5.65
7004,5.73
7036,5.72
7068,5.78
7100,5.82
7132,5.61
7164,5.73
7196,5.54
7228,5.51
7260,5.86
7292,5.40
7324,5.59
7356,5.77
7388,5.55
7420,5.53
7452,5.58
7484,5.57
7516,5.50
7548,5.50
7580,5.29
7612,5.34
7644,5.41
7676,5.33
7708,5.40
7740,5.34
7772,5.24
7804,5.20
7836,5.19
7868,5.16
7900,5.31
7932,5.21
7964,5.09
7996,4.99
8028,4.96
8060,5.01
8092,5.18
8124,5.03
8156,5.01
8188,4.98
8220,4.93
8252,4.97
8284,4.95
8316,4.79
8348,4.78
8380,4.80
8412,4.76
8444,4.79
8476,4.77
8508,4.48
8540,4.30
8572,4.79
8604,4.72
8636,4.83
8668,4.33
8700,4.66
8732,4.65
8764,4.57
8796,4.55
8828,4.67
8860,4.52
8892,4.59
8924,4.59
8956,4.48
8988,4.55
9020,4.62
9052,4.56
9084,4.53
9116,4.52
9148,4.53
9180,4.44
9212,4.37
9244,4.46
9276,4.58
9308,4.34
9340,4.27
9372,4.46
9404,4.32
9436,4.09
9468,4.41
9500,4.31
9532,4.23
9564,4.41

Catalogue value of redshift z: 0.000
